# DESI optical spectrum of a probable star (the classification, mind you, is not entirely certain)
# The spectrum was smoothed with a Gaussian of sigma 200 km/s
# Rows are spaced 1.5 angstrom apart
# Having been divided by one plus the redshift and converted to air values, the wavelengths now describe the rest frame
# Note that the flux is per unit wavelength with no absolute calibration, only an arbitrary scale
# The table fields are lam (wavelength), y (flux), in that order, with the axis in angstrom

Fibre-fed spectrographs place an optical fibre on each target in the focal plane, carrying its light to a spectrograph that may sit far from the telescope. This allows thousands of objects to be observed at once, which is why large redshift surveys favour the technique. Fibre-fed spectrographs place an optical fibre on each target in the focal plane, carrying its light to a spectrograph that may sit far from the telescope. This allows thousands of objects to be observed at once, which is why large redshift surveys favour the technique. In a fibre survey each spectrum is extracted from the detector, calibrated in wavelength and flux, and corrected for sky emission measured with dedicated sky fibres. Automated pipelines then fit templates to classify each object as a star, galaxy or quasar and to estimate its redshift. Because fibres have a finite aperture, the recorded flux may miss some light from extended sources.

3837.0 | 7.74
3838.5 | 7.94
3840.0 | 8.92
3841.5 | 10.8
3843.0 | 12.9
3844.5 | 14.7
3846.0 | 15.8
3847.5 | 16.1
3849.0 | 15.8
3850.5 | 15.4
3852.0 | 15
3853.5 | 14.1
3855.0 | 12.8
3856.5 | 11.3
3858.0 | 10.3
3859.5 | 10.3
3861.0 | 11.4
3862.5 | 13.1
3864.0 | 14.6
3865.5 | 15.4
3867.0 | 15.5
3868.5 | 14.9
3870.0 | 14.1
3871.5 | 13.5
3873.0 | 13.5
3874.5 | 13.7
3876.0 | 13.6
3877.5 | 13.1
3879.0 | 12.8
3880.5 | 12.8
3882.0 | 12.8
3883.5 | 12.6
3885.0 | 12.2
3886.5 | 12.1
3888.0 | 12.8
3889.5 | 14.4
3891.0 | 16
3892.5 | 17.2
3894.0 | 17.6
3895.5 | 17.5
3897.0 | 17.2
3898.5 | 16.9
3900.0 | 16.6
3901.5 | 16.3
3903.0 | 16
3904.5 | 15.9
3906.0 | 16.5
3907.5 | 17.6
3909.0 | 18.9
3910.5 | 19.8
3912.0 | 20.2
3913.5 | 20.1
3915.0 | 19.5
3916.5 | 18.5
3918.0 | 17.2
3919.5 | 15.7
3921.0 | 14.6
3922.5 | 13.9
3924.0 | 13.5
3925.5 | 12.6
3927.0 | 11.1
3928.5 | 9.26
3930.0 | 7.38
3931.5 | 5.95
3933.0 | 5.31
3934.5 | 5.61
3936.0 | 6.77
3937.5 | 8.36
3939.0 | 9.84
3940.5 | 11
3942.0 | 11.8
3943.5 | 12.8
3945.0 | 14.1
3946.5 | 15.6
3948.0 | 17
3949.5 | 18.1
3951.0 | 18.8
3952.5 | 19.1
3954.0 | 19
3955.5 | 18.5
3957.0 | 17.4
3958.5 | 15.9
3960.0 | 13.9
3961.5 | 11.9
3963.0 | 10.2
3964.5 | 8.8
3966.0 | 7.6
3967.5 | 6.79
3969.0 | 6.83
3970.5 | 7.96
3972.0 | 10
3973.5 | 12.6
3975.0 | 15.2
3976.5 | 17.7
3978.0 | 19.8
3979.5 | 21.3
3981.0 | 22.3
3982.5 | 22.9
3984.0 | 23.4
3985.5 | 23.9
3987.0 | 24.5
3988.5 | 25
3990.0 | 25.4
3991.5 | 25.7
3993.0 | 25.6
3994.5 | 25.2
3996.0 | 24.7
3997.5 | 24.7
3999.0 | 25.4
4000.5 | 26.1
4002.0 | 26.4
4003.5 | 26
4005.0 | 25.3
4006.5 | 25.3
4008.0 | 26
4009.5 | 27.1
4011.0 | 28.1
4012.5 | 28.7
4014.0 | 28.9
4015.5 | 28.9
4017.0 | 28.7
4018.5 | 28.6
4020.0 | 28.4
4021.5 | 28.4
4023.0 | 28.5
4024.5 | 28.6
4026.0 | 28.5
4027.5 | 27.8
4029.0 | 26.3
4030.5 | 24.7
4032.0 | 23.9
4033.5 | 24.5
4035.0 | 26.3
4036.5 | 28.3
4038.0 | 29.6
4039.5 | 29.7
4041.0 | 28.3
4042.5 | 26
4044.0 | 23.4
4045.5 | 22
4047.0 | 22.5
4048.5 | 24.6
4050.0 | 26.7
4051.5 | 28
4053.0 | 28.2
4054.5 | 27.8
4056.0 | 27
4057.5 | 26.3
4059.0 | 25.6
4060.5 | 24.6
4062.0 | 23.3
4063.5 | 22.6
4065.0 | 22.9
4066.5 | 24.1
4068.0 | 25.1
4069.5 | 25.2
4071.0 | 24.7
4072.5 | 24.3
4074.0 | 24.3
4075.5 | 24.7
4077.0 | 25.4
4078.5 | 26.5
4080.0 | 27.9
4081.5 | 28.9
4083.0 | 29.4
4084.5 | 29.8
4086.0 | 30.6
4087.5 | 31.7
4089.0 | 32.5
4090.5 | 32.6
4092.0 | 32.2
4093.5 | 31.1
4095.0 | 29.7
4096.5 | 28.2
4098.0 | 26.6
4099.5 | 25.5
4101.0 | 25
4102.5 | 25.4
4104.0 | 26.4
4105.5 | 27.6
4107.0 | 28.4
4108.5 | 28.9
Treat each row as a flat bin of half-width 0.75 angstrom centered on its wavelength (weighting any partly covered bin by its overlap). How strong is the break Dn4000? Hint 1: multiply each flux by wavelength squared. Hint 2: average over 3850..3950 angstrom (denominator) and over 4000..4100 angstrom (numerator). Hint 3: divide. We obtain 2.09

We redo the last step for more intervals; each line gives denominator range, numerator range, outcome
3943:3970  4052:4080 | 1.91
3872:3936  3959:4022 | 1.56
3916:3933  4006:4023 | 2.38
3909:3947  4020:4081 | 2.14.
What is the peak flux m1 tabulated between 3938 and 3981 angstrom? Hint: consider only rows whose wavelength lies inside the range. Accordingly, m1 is 22.3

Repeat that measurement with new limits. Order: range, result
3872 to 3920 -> 20.2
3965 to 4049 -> 29.7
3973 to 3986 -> 23.9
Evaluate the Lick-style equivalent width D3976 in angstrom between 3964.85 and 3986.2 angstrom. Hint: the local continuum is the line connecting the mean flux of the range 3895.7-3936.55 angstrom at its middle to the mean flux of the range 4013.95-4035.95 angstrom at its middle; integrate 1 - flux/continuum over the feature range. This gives 6.2 angstrom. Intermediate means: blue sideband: 14.5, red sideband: 27.4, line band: 15.4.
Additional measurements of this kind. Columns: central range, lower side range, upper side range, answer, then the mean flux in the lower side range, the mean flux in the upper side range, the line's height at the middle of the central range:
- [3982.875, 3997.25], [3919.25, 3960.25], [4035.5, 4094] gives -4.8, 12.9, 26.9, 18.5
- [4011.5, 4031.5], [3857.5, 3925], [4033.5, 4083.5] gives -3.9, 15.2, 25.8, 23.5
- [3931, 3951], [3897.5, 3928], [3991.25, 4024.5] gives 8.6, 16.5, 26.9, 19.6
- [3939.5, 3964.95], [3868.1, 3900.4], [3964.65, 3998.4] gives 3.7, 14.4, 18.9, 17.5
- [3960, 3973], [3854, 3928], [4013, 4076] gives 7.2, 14.9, 26.2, 20.5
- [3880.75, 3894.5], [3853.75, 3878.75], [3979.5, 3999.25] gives 1.0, 13.2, 24.4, 15.1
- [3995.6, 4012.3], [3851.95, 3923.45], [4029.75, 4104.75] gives -2.5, 15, 26.7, 22.6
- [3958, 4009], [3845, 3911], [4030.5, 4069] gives 5.1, 14.7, 25.6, 21.4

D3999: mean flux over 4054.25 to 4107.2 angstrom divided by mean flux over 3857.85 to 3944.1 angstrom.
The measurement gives 2.0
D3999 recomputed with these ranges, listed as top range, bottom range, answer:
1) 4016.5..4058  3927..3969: 2.24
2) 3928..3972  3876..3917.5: 0.73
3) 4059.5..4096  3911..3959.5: 1.96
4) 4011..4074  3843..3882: 1.92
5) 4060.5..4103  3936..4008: 1.51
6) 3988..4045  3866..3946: 1.92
